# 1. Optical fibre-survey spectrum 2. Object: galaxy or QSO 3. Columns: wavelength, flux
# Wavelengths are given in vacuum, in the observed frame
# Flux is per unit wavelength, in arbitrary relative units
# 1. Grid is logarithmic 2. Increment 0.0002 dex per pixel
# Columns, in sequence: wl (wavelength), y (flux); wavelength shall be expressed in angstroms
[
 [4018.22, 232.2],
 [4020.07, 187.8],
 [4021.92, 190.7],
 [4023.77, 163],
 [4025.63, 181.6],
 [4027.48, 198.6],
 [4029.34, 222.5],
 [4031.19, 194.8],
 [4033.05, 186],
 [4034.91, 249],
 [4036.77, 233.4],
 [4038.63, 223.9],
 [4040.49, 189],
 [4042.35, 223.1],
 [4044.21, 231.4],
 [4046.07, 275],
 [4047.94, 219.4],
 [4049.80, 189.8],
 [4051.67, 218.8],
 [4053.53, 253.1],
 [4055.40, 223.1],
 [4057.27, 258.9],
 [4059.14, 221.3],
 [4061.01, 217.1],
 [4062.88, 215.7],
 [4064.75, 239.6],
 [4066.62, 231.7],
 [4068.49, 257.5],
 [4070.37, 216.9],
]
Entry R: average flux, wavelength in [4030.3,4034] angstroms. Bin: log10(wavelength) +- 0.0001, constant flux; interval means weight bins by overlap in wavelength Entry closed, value 190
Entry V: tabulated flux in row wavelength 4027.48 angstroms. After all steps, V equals 198.6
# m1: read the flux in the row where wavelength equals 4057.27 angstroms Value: 258.9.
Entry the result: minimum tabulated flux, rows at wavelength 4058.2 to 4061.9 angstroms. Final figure 217.1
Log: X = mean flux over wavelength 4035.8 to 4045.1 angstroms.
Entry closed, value 220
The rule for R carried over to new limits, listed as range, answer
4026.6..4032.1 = 205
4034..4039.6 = 235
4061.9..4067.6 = 229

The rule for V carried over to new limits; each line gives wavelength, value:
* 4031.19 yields 194.8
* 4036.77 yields 233.4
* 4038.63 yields 223.9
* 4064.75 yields 239.6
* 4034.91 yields 249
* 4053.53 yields 253.1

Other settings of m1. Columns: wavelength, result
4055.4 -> 223.1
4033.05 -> 186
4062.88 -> 215.7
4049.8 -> 189.8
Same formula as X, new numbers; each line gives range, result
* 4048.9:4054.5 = 221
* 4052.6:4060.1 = 239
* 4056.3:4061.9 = 232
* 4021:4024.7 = 177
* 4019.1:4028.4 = 185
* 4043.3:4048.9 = 242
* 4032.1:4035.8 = 217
